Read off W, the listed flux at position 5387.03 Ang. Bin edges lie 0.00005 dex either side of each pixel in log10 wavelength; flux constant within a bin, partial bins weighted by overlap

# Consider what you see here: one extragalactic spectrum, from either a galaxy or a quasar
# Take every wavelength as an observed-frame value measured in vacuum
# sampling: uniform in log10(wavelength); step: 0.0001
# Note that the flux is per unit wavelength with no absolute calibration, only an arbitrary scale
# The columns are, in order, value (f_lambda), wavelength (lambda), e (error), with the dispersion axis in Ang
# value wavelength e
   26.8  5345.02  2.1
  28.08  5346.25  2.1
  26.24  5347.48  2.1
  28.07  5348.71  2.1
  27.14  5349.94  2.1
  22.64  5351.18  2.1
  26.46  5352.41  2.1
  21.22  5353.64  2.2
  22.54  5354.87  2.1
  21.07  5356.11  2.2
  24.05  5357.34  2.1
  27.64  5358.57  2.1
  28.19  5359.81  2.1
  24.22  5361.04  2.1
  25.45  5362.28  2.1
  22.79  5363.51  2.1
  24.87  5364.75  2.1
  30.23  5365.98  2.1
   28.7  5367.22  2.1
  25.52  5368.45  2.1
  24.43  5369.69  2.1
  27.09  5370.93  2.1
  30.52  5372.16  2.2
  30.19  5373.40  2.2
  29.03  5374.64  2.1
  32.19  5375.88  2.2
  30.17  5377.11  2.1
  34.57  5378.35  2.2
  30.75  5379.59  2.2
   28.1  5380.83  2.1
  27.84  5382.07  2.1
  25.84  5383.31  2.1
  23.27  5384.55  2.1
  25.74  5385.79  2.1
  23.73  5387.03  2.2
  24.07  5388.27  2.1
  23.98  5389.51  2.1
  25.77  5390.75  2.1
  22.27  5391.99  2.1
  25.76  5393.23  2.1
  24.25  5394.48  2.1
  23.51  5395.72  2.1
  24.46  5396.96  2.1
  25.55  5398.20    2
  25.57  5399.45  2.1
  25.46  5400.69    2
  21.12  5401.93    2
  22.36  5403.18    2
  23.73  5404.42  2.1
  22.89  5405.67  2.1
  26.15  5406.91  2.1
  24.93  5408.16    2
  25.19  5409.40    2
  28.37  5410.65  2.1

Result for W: 23.73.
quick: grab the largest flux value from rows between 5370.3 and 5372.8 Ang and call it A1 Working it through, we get 30.52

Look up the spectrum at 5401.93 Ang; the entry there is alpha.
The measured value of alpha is 21.12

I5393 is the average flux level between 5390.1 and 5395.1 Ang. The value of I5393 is 24.5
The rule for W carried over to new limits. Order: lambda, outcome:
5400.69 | 25.46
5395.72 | 23.51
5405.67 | 22.89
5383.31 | 25.84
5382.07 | 27.84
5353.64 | 21.22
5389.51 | 23.98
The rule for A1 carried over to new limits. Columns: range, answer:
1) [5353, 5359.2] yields 27.64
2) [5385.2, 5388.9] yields 25.74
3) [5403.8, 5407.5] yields 26.15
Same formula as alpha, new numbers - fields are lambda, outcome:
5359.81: 28.19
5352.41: 26.46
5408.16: 24.93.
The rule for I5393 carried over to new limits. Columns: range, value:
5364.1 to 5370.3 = 26.7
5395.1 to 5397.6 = 24.1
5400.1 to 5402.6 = 23.2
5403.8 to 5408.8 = 24.4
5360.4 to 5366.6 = 25.5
